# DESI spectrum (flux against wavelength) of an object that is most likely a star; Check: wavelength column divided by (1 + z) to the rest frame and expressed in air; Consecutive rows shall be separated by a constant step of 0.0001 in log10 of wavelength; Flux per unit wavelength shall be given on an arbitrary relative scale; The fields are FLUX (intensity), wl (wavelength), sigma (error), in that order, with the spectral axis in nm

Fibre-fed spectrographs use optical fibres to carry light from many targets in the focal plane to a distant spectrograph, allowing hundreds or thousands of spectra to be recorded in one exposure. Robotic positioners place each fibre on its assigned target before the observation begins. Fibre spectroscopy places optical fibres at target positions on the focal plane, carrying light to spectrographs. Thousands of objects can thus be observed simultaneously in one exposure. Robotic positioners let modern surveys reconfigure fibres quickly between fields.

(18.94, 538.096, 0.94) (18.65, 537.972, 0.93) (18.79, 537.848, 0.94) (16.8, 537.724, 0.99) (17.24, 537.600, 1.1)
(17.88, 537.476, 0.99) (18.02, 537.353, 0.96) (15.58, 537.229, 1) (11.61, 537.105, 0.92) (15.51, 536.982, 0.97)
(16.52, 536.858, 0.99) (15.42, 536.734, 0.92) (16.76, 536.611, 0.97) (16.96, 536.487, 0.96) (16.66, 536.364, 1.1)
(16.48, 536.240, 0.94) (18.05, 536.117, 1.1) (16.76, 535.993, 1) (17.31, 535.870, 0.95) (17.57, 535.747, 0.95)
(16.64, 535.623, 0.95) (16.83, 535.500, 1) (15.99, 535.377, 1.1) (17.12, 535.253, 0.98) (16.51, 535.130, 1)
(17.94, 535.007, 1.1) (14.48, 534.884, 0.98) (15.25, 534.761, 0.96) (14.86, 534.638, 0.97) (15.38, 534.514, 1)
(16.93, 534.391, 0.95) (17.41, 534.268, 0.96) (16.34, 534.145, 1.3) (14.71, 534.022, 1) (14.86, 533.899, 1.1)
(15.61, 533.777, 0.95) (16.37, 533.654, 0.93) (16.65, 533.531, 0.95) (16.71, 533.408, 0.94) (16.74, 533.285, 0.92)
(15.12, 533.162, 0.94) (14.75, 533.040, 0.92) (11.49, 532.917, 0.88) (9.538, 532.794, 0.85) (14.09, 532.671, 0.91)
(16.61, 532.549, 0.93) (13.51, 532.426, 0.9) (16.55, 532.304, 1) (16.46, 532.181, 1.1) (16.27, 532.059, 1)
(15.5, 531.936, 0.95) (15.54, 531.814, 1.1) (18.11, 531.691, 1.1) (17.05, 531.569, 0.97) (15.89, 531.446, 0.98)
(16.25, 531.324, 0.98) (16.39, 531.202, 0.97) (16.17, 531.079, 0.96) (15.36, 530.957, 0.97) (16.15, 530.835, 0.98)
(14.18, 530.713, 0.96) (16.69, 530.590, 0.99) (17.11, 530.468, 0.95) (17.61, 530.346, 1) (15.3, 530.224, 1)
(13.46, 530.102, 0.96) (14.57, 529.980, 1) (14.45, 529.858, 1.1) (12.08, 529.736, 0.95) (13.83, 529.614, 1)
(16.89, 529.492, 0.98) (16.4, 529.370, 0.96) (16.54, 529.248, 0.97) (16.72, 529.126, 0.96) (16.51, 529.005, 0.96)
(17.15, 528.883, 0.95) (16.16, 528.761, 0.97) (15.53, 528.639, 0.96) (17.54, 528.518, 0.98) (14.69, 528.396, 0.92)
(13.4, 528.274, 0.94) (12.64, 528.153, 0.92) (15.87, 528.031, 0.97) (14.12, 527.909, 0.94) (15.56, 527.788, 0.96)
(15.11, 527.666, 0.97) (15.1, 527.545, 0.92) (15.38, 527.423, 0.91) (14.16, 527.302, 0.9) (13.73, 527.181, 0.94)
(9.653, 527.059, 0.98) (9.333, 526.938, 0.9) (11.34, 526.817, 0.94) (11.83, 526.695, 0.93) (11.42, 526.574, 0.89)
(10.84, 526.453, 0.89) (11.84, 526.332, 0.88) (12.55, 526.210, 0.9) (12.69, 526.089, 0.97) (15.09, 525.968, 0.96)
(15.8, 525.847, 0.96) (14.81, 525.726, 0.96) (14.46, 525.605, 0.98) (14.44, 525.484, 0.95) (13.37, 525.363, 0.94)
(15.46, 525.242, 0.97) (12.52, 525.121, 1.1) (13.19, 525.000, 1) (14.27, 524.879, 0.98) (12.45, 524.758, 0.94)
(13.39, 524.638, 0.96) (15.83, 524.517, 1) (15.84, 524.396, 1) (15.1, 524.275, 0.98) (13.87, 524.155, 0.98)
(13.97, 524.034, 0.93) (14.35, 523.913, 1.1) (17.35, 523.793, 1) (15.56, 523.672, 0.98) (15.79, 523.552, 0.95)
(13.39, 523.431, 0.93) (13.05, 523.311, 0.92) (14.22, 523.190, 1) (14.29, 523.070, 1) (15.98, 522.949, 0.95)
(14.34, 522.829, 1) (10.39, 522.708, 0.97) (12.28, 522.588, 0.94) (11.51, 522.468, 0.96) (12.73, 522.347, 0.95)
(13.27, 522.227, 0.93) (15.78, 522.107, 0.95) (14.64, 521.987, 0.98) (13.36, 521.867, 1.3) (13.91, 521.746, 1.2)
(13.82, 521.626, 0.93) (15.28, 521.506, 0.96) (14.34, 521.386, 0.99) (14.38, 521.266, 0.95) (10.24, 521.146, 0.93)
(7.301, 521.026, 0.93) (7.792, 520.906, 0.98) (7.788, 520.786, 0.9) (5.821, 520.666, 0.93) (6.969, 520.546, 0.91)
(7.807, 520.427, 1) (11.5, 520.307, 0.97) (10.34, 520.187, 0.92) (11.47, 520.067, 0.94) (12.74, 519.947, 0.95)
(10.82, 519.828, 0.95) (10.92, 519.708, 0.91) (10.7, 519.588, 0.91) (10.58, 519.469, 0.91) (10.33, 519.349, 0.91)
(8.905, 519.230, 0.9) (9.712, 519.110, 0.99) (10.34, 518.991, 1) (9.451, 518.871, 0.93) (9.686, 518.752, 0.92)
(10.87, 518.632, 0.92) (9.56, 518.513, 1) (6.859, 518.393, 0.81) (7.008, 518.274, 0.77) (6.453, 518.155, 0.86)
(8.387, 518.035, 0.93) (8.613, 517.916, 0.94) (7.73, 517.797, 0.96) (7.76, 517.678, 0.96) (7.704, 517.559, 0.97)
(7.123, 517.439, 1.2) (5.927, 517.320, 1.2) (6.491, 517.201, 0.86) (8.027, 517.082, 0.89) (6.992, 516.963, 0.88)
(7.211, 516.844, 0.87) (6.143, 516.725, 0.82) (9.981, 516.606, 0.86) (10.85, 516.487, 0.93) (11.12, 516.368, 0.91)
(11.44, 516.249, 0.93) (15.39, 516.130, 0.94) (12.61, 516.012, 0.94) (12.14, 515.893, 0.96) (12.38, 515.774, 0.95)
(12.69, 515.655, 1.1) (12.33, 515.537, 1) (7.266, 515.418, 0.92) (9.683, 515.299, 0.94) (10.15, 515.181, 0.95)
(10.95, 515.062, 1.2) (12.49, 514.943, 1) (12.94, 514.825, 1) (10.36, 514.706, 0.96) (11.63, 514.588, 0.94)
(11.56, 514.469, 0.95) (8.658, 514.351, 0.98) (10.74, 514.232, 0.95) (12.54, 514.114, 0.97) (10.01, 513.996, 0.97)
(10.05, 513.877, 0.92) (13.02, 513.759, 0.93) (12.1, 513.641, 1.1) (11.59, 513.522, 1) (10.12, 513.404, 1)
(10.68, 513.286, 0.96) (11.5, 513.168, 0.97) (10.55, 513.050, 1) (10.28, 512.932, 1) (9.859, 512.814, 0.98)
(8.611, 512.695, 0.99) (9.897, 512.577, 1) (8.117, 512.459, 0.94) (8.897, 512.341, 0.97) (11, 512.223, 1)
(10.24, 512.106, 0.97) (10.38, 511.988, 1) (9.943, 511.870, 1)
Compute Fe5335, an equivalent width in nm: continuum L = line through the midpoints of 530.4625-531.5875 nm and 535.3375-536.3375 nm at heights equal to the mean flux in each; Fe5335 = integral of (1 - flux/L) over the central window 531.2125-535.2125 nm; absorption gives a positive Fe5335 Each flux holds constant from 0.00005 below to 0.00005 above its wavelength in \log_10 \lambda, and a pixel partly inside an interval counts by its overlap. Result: 0.201 nm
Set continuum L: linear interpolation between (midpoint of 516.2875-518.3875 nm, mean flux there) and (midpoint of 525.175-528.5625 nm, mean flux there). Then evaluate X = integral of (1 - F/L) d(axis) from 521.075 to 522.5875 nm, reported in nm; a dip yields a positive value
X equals -0.42 nm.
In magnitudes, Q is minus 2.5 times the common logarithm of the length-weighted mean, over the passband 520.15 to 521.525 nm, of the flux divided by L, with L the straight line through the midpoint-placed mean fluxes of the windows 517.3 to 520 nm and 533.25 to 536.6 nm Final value 0.03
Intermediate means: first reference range 9.09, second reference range 16.4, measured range 9.8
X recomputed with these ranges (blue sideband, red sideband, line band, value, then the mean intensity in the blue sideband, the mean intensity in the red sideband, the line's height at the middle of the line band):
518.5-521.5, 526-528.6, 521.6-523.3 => -0.36 nm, 10.1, 13.3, 11.2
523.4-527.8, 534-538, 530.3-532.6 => -0.13 nm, 13.8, 16.5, 15.3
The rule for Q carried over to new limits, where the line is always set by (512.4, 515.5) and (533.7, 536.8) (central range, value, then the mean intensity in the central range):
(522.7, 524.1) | -0.11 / 14.5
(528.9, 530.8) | -0.05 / 15.5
